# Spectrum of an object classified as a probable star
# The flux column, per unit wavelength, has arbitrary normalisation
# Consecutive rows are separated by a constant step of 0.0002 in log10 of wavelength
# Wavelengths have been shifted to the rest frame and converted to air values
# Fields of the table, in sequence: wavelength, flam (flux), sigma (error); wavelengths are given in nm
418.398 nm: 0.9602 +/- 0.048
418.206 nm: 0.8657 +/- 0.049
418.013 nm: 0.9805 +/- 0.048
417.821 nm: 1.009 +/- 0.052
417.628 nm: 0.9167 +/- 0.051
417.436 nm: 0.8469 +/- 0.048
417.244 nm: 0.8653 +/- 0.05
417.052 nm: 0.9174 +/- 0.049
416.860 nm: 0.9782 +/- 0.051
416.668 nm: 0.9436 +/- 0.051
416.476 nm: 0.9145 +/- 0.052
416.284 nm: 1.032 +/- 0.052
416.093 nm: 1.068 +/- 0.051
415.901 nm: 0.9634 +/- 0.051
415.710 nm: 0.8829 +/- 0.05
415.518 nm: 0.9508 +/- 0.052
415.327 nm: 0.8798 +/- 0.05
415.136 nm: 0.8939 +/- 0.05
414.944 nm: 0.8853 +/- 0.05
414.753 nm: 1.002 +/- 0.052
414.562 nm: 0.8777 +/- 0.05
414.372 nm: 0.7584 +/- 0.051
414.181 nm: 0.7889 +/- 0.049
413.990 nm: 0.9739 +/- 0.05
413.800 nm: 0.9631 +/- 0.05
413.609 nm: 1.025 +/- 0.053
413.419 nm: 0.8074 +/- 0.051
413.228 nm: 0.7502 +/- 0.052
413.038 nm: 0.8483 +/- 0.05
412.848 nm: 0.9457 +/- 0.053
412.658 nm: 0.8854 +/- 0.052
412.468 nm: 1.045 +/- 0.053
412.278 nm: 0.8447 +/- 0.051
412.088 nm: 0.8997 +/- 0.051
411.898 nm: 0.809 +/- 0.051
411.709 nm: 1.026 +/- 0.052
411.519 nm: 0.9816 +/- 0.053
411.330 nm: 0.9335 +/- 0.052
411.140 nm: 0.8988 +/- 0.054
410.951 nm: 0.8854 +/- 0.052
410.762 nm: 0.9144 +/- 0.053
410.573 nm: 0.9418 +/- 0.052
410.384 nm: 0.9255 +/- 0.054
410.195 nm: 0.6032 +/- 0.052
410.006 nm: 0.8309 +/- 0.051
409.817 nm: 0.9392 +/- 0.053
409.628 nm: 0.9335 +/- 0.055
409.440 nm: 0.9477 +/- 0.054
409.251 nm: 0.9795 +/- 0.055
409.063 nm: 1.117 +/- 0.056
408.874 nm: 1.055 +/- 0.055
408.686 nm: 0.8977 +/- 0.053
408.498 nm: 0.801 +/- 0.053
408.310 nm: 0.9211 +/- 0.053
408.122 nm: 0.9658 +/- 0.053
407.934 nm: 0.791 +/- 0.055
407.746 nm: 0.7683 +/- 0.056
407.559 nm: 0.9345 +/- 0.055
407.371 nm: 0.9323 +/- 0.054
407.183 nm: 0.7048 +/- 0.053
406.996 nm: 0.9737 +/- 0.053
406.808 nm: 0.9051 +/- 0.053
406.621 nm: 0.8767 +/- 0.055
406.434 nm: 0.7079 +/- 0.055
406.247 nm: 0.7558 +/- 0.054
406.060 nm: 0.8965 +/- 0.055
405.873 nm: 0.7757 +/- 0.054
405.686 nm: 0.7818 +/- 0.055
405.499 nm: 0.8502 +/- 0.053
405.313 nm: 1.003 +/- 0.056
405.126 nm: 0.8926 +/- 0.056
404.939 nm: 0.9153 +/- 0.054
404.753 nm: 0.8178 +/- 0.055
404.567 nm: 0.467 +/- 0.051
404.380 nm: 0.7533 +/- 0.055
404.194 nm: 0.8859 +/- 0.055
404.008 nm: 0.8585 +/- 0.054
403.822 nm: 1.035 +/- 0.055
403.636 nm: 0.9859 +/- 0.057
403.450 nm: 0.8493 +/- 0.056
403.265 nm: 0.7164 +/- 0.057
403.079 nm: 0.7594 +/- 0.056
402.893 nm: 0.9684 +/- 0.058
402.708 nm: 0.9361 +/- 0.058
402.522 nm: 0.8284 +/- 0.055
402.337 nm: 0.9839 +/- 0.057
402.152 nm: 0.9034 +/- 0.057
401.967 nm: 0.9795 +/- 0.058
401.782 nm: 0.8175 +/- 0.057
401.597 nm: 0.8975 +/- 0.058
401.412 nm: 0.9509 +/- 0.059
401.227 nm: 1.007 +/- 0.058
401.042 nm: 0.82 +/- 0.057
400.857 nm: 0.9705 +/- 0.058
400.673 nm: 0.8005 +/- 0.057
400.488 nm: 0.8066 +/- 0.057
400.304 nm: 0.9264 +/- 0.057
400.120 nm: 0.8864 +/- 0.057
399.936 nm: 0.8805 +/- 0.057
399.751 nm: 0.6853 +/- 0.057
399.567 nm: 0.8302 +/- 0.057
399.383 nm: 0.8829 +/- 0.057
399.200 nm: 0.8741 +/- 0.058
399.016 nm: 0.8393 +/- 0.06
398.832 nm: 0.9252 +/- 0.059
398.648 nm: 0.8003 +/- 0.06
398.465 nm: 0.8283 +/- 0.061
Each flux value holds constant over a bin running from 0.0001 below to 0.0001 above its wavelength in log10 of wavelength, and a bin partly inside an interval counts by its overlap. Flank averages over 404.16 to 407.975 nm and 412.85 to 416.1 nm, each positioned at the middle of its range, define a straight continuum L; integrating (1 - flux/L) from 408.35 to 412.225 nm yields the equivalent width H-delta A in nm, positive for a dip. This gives -0.24 nm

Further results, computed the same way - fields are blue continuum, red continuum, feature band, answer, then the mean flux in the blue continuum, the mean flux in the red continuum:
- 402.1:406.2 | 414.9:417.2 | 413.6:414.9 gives 0.034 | 0.856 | 0.942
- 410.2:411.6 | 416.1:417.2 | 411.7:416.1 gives 0.155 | 0.905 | 0.962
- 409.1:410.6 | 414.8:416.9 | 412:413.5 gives 0.065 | 0.894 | 0.945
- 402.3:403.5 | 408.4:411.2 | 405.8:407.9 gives 0.119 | 0.858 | 0.912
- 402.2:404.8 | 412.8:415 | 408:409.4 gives -0.149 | 0.848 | 0.884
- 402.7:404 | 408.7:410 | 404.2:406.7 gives 0.299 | 0.888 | 0.978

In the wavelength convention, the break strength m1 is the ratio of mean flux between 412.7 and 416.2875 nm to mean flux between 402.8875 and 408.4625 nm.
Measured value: 1.1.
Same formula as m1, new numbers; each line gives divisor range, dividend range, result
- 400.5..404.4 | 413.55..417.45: 1.04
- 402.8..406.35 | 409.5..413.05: 1.07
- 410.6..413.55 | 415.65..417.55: 1.05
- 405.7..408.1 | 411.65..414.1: 1.08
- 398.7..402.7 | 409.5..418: 1.03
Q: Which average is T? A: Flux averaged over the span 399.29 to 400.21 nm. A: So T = 0.833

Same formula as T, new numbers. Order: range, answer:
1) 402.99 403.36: 0.739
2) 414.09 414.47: 0.776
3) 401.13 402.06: 0.93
